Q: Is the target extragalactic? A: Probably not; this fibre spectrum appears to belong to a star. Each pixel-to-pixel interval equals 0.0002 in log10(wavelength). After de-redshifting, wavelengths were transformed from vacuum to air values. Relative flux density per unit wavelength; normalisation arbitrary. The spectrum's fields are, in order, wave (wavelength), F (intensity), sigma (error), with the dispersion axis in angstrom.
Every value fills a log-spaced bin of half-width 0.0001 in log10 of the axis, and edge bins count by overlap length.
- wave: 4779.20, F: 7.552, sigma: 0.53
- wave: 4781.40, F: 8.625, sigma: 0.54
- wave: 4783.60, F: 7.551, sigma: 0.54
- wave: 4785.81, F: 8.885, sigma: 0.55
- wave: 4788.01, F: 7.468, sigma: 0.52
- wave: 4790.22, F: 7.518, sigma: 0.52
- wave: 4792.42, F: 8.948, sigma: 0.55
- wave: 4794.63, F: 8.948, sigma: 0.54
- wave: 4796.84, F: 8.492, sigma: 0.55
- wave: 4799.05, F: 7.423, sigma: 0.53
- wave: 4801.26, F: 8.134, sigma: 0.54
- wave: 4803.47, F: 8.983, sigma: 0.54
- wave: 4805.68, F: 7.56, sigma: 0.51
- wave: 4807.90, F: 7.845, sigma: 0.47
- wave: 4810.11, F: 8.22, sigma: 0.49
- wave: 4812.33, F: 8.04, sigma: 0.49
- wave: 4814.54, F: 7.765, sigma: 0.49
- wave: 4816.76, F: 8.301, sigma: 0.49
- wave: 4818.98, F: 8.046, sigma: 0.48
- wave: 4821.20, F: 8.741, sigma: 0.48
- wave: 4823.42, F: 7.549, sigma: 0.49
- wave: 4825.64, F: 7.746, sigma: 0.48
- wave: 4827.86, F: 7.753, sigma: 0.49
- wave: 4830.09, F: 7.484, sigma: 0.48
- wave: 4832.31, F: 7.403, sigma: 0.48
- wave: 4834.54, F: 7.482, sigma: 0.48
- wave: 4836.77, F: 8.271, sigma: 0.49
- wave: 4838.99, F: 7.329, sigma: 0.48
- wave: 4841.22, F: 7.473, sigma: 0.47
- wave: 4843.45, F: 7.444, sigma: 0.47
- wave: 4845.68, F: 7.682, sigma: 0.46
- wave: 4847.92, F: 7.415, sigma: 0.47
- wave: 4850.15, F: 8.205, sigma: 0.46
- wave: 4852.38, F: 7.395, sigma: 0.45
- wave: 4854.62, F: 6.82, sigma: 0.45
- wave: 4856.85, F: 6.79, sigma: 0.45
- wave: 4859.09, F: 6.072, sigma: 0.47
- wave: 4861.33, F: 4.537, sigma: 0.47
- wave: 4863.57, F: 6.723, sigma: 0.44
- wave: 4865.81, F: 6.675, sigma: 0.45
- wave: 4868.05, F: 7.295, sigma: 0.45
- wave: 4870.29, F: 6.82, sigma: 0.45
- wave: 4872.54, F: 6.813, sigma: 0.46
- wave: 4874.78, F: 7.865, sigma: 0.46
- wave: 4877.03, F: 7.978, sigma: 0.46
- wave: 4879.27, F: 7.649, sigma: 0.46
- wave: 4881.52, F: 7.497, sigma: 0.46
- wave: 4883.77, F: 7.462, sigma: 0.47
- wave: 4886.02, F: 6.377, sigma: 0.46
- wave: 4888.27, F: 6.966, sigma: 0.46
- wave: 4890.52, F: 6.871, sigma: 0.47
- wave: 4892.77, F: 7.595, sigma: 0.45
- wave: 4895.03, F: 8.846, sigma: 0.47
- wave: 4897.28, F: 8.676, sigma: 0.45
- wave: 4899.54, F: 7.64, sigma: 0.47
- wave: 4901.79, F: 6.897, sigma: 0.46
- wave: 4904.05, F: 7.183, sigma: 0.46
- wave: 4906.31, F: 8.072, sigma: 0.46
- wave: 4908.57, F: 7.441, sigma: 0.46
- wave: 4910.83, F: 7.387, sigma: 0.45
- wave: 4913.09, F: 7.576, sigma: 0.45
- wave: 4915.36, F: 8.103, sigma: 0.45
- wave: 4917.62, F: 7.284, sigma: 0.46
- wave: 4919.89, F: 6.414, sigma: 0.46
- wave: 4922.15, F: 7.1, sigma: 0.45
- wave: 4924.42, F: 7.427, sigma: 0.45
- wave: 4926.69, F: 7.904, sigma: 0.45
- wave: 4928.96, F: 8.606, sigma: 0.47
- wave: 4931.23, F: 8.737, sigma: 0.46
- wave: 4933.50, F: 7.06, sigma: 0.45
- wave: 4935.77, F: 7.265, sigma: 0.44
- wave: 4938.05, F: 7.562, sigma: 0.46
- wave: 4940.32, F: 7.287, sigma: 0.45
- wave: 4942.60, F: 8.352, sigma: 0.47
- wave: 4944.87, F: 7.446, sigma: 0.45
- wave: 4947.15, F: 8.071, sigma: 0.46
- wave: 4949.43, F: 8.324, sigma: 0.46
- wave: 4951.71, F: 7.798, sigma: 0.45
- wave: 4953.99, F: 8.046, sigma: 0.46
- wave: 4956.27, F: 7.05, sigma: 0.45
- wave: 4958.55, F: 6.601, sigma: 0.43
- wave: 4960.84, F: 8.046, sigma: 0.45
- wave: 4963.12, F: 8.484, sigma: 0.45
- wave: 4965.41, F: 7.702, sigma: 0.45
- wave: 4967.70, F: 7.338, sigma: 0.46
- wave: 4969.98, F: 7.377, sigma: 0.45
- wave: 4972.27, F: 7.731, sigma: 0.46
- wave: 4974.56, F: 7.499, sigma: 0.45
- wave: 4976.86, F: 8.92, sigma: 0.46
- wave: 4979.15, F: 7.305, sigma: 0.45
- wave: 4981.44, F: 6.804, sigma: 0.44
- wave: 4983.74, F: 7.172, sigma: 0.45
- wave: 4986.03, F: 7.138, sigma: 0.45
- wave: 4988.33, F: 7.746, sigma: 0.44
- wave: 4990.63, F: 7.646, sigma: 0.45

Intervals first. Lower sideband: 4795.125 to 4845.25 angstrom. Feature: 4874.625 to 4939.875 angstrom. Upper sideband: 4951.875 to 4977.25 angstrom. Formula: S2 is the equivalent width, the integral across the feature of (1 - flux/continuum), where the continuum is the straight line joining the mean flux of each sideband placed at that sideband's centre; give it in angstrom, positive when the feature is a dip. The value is 1.7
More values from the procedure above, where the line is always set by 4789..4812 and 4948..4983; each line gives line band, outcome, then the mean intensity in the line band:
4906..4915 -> 0.3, 7.62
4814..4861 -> 3.2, 7.52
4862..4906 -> 3.2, 7.34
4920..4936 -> 0.2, 7.67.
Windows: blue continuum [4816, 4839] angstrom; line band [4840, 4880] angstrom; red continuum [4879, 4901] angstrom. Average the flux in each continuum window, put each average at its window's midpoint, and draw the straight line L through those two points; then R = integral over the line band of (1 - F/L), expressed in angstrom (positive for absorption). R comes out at 3.1 angstrom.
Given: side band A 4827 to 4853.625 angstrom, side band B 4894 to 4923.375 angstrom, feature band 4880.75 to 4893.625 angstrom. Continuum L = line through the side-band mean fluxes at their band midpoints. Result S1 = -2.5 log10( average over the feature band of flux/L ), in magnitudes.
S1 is 0.07 mag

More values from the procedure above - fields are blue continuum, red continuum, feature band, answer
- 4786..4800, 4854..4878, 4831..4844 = -0.038 mag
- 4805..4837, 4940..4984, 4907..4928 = 0.045 mag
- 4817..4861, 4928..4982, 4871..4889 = 0.037 mag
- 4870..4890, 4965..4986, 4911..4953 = -0.039 mag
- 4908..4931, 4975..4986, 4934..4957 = -0.024 mag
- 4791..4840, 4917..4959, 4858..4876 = 0.187 mag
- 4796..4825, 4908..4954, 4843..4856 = 0.065 mag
